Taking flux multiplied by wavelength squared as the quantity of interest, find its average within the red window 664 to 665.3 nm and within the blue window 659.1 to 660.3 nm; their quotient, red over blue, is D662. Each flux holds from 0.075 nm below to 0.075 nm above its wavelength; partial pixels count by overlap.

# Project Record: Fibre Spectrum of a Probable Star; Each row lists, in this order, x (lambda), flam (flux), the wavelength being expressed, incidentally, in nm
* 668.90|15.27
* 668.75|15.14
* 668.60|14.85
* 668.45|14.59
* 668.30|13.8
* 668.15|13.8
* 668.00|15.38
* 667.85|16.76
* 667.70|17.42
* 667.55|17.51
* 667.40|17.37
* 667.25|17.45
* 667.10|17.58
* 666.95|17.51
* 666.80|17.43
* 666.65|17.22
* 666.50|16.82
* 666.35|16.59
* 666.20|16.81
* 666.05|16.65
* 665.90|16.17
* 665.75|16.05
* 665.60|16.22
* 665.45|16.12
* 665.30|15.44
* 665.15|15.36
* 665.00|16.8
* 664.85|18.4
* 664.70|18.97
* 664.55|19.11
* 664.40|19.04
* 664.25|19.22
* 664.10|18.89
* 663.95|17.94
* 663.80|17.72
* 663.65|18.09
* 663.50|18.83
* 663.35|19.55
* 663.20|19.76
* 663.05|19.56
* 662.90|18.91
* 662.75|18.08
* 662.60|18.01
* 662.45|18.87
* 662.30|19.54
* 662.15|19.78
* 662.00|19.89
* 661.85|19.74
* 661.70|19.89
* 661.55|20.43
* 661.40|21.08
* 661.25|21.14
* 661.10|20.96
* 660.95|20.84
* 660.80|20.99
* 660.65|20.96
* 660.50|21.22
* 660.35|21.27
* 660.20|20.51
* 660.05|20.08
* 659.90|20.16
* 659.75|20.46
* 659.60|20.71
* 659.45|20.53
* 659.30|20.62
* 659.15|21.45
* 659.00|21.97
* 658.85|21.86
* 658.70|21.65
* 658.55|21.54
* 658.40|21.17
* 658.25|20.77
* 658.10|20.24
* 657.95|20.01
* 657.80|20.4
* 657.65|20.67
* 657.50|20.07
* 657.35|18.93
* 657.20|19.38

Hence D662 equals 0.9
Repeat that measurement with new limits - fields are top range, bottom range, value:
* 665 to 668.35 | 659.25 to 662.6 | 0.82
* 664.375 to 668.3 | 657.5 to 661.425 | 0.82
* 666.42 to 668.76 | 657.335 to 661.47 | 0.80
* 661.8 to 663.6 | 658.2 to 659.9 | 0.92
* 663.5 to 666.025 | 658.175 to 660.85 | 0.85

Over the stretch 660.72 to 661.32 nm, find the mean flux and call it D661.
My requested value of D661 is 21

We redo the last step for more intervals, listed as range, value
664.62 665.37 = 17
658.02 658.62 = 20.9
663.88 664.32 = 18.7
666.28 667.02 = 17.1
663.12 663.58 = 19.4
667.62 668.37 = 15.5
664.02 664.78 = 19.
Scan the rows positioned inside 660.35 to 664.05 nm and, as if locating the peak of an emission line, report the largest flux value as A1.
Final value 21.27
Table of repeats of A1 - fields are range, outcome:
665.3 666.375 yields 16.81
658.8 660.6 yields 21.97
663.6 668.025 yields 19.22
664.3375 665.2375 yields 19.11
